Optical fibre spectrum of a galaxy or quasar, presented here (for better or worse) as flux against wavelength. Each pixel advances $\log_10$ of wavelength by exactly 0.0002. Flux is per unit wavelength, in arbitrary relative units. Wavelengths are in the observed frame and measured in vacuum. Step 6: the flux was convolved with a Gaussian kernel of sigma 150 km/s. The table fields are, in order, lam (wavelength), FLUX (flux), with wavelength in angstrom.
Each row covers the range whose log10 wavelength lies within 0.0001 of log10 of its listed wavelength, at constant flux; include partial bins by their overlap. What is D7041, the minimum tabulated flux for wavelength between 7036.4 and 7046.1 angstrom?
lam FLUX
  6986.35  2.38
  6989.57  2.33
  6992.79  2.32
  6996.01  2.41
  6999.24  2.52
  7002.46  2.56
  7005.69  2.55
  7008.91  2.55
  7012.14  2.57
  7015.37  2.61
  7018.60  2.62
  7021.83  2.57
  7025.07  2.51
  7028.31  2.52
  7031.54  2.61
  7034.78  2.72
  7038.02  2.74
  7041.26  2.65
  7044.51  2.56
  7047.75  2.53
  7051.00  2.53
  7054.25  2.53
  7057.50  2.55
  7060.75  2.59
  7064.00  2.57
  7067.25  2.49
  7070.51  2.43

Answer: 2.56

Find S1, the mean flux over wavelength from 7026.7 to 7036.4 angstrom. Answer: 2.62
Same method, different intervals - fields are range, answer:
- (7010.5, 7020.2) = 2.6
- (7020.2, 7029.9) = 2.53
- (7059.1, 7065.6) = 2.58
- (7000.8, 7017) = 2.57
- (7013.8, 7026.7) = 2.58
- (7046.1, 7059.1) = 2.53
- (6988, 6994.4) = 2.33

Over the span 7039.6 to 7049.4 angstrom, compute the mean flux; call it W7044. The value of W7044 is 2.58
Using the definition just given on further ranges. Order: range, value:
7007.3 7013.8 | 2.56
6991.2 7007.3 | 2.47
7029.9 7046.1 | 2.66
